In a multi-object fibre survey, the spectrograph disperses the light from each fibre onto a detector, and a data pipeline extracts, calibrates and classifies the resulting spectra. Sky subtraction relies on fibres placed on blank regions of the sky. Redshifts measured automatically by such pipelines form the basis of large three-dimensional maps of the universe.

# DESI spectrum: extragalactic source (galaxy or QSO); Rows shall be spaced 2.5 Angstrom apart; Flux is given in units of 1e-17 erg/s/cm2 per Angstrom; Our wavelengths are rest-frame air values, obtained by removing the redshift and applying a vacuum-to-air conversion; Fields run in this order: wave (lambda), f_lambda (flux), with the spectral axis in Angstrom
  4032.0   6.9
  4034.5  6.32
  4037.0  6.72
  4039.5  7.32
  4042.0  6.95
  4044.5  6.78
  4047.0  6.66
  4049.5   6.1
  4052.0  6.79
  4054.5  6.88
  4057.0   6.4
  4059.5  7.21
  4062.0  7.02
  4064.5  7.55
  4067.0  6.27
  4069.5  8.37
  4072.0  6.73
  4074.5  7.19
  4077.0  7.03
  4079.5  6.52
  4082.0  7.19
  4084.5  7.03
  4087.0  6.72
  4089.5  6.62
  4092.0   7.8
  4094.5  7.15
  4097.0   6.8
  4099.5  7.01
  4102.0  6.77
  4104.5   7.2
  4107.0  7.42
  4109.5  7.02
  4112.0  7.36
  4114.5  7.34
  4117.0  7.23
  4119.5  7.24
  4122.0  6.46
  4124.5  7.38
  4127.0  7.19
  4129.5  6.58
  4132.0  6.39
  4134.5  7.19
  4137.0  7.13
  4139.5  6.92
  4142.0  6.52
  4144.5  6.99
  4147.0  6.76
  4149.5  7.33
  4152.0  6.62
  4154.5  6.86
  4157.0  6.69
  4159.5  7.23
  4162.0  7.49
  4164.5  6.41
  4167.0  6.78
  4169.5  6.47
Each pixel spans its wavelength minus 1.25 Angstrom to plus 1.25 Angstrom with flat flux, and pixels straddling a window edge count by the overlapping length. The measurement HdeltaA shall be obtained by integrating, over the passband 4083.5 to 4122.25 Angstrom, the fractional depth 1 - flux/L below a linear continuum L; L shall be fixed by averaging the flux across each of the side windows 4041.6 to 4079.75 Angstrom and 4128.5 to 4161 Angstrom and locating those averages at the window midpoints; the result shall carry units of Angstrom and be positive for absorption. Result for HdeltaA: -1.12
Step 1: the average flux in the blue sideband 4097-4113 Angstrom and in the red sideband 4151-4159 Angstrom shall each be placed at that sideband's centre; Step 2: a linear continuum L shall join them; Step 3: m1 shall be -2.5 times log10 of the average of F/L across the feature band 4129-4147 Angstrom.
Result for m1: 0.01 mag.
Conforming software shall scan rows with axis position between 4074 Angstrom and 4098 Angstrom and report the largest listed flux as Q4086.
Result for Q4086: 7.8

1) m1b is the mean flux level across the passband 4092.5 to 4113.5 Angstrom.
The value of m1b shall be 7.12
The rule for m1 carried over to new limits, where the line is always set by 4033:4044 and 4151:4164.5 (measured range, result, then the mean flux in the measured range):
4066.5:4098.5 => -0.029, 7.05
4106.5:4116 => -0.059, 7.27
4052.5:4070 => -0.029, 7.03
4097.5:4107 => -0.024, 7.03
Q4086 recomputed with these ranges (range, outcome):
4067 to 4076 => 8.37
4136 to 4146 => 7.13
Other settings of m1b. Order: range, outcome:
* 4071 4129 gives 7.06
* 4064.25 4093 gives 7.06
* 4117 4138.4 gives 6.96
